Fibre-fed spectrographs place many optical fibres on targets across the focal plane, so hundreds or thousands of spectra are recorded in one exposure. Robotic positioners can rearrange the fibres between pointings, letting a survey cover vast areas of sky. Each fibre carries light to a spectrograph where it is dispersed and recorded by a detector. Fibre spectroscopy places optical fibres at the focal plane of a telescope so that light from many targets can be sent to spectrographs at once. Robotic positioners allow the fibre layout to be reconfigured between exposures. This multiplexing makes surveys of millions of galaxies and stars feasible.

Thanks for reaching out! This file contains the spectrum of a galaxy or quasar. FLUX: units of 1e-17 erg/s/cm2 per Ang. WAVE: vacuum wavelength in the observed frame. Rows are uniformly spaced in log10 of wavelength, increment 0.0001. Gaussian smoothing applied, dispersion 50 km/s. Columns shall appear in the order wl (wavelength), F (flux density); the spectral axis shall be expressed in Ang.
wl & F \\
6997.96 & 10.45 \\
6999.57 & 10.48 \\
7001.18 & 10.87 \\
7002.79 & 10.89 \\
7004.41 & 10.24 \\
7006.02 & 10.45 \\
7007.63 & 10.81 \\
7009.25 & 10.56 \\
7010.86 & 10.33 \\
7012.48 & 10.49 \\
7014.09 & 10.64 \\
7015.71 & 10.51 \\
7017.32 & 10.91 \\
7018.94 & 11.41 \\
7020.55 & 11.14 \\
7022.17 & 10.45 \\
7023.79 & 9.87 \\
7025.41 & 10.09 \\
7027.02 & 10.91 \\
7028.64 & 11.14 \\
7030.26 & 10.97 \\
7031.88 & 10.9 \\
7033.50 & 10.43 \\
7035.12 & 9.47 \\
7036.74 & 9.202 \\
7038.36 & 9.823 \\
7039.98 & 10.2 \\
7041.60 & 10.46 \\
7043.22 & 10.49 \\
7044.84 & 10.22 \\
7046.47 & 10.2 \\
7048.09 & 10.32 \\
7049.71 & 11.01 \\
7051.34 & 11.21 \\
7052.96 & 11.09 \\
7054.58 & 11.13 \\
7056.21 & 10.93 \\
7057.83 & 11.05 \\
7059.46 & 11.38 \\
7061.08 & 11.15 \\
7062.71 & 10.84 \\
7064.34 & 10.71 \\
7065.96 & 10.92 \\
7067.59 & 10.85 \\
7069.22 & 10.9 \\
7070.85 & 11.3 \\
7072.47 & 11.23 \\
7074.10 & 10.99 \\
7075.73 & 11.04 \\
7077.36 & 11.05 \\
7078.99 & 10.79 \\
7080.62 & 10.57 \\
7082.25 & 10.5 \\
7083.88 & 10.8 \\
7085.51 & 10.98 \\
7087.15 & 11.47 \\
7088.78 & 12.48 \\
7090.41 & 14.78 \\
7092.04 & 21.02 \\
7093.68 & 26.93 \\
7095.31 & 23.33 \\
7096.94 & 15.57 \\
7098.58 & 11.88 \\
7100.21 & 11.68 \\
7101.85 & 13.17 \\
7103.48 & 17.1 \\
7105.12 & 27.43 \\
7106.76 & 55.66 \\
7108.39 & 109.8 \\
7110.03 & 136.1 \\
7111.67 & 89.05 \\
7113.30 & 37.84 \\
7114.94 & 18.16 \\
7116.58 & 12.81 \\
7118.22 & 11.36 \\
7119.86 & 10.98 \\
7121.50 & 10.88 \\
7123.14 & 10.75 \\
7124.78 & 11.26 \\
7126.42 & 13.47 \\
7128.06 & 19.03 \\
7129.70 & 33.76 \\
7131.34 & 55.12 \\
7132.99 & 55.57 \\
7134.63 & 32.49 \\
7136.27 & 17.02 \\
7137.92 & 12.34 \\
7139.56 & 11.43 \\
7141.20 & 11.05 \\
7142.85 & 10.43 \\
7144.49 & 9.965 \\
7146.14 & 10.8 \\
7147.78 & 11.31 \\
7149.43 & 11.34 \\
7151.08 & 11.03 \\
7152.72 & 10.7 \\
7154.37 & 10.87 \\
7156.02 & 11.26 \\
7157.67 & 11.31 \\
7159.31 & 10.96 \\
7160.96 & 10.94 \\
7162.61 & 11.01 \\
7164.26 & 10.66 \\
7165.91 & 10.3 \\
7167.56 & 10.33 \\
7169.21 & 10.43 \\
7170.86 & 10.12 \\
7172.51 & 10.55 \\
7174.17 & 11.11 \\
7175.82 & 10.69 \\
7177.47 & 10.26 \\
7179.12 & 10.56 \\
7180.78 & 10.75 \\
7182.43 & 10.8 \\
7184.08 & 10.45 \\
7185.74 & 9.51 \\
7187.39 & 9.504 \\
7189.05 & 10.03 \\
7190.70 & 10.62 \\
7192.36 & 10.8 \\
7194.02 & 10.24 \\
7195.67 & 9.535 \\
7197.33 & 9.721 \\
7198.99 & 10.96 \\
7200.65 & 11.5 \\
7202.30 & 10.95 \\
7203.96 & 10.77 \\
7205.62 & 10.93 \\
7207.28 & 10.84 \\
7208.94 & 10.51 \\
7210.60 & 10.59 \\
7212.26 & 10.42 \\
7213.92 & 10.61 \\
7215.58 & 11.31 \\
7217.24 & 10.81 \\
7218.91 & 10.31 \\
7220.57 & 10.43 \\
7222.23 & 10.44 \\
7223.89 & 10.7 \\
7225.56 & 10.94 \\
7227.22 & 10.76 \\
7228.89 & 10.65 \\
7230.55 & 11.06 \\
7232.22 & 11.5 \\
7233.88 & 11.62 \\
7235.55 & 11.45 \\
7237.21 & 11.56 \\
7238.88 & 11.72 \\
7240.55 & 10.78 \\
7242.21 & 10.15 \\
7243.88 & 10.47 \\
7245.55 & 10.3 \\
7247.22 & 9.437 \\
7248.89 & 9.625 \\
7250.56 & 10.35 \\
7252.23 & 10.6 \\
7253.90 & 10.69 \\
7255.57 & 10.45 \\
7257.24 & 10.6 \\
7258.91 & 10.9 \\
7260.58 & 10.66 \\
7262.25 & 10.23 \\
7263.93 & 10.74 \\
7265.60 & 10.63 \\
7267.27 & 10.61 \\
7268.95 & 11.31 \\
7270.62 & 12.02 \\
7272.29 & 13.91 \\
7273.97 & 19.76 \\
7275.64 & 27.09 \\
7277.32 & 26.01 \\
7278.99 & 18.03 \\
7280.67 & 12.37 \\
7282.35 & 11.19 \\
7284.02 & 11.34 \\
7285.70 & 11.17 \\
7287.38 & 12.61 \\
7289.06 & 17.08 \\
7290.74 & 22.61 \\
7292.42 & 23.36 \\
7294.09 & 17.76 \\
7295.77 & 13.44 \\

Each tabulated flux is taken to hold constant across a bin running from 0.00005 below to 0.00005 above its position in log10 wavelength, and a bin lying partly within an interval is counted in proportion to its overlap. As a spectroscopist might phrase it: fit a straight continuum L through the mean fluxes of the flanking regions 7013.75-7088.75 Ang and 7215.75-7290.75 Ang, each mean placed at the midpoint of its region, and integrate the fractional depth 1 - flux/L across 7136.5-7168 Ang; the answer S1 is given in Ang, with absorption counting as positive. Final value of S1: 1.20 Ang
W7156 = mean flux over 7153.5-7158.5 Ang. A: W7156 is 11.1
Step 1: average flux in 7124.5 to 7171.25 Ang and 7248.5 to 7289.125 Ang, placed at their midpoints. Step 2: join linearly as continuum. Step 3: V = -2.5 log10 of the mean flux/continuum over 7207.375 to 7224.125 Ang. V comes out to 0.34 mag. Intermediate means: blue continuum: 16.2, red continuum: 13.2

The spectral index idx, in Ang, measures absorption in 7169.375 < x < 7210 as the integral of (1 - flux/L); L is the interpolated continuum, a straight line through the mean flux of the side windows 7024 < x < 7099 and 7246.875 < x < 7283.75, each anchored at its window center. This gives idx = 6.9 Ang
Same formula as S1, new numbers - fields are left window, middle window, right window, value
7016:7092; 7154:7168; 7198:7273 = 0.0 Ang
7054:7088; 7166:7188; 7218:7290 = 2.4 Ang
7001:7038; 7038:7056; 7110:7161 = 3.5 Ang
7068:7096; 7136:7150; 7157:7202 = 0.1 Ang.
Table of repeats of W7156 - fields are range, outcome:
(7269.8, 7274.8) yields 15.2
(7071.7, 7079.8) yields 11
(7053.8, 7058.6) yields 11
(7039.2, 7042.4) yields 10.3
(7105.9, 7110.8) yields 99.6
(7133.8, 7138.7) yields 20.8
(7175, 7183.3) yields 10.6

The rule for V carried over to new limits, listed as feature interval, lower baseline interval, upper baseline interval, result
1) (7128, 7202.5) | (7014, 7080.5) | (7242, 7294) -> -0.147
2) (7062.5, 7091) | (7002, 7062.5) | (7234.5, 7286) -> -0.023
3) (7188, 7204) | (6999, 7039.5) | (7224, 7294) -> 0.173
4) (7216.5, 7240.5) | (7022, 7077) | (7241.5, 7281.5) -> 0.138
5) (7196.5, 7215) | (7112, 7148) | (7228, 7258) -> 0.285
